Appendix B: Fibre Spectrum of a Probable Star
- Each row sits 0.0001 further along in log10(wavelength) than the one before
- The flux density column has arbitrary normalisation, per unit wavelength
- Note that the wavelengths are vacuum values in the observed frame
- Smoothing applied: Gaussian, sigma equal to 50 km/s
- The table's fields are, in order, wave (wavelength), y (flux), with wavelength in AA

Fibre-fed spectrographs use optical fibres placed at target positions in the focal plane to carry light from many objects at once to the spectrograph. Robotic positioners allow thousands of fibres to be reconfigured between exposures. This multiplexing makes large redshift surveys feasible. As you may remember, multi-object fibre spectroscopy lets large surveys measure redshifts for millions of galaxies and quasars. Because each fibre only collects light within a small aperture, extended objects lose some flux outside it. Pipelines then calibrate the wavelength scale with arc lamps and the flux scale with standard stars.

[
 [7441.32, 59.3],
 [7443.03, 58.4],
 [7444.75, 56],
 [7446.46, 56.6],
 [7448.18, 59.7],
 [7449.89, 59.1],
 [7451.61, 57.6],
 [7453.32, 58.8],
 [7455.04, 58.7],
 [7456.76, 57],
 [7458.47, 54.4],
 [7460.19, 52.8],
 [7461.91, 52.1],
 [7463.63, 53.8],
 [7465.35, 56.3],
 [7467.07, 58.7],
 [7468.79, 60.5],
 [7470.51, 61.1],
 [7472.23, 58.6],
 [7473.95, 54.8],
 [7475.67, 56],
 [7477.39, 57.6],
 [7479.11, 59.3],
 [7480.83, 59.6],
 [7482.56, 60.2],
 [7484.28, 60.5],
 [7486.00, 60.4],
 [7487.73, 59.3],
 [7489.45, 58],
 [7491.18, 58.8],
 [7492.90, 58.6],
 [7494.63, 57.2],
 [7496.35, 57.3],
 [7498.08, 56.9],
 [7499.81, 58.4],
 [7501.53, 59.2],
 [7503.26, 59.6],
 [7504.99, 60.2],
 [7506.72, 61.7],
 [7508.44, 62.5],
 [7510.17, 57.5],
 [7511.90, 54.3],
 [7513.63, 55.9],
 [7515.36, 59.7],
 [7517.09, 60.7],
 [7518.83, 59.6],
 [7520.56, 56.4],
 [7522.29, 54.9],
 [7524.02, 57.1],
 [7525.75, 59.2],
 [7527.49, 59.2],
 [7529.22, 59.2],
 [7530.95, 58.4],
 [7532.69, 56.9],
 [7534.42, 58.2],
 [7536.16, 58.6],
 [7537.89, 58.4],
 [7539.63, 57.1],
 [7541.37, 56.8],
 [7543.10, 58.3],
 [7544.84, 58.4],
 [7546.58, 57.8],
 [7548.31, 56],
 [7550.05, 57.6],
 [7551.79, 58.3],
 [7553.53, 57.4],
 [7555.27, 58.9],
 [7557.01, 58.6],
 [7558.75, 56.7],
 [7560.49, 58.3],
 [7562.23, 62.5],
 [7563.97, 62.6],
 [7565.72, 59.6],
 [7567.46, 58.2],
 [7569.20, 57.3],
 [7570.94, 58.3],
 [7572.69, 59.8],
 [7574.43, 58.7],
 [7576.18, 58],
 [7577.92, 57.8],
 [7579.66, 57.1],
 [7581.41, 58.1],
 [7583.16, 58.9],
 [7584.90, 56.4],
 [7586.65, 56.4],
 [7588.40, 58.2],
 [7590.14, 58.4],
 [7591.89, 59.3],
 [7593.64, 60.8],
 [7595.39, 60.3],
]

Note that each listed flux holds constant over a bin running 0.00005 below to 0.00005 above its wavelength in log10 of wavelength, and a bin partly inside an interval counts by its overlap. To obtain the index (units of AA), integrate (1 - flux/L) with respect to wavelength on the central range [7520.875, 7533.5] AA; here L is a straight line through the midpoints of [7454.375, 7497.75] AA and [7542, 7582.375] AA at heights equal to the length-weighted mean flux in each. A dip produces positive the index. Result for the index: 0.1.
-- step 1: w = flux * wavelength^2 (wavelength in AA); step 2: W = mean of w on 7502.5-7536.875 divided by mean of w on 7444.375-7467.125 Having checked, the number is 1.05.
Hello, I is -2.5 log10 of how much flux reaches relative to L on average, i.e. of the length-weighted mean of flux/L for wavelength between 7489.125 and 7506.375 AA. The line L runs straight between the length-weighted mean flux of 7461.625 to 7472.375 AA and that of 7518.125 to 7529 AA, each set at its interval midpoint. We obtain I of -0.02 mag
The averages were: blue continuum 57.5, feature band 58.5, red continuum 57.8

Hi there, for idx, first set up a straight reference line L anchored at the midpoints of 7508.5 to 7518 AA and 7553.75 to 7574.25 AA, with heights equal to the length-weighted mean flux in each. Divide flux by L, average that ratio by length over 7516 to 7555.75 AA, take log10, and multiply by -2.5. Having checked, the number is 0.009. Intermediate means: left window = 58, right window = 59.1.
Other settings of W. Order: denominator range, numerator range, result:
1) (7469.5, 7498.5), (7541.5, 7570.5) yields 1.02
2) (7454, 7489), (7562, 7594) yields 1.05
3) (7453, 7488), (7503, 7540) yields 1.03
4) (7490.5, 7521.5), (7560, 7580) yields 1.03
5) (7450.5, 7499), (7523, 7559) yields 1.02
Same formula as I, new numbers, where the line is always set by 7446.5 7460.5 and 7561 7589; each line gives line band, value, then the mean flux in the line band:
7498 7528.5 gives -0.01 mag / 58.5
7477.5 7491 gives -0.03 mag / 59.4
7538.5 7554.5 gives 0.01 mag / 57.5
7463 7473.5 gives -0.01 mag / 58.1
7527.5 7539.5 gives 0.00 mag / 58.3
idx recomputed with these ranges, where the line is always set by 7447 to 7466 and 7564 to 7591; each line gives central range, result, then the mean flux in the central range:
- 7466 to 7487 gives -0.04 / 58.9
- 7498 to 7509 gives -0.05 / 60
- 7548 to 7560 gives 0.00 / 57.7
